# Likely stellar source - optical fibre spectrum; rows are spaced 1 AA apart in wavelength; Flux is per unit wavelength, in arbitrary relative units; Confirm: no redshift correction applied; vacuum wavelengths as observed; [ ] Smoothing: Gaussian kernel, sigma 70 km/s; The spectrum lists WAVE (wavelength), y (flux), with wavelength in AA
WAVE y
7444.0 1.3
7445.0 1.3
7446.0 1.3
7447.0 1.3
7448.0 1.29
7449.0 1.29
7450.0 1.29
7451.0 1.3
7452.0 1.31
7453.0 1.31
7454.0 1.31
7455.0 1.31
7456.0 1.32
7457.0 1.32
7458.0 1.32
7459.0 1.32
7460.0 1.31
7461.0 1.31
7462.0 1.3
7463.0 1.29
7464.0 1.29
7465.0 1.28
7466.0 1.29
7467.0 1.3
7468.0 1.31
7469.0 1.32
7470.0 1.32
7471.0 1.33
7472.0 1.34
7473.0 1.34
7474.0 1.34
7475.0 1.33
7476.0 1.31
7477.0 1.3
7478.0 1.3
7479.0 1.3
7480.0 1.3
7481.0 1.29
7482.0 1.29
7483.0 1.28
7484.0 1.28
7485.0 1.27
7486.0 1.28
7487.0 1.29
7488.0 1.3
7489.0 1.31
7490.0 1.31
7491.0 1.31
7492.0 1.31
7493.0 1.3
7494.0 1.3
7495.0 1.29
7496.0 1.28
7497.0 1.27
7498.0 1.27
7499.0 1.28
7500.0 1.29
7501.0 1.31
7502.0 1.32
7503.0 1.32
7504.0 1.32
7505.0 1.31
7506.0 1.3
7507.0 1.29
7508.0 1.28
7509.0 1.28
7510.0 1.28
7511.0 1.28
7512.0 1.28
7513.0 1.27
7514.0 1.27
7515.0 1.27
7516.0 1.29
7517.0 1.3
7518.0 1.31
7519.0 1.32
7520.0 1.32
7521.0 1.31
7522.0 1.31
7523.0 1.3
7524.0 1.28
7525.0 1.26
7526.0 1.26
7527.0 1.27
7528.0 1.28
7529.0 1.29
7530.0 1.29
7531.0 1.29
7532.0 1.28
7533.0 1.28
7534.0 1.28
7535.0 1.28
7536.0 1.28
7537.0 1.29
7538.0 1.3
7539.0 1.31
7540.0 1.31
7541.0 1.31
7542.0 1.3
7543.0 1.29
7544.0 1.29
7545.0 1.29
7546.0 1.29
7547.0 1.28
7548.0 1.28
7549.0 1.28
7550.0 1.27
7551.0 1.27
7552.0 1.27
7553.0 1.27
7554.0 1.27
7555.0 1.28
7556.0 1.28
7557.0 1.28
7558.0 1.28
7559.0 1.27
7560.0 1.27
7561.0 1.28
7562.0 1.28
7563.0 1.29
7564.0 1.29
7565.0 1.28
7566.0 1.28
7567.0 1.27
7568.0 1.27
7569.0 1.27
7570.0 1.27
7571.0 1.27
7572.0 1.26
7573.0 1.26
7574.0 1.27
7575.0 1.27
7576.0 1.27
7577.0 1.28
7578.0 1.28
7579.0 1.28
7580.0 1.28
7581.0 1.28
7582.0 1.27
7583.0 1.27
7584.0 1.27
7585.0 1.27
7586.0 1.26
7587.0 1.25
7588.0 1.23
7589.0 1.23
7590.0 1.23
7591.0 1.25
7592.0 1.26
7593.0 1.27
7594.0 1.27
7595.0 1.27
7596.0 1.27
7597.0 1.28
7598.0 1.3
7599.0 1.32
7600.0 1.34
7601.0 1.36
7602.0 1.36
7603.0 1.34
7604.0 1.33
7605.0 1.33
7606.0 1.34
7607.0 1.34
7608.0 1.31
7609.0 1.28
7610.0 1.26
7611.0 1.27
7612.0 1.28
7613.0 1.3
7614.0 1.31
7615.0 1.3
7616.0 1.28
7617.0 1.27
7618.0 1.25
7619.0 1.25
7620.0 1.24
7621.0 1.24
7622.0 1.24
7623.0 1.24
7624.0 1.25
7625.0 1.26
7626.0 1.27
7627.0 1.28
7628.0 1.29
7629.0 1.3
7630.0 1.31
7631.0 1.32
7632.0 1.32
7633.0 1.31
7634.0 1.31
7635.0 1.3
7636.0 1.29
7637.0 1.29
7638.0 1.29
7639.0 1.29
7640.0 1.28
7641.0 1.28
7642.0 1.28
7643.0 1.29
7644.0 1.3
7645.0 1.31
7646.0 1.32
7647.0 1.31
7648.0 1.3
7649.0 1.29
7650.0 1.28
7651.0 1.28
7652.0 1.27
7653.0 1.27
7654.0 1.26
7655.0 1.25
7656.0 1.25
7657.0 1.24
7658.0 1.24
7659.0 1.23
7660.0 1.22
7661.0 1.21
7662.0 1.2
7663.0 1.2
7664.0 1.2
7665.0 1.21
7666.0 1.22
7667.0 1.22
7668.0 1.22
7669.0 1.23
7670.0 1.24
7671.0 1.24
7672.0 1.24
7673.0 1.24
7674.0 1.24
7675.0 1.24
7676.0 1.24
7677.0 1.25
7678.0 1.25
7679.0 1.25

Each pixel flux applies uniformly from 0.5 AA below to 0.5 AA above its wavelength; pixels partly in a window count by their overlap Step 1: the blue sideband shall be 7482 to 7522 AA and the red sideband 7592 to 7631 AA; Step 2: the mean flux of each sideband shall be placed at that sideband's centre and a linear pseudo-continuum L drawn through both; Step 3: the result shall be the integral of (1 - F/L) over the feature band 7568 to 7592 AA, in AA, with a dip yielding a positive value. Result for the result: 0.5 AA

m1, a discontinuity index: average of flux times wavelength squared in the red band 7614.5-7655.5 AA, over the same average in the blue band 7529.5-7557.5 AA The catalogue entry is 1.0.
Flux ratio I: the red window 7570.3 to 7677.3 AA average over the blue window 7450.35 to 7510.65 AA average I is 0.98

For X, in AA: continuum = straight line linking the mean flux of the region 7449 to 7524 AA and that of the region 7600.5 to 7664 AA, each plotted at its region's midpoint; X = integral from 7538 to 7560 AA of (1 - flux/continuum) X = 0.1 AA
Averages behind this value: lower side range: 1.3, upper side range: 1.28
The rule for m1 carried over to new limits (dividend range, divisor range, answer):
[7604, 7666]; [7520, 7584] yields 1.02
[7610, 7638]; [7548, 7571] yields 1.02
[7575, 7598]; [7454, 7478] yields 1.00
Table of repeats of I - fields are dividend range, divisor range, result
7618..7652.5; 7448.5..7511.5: 0.99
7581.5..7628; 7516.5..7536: 0.99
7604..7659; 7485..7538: 0.99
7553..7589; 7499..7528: 0.98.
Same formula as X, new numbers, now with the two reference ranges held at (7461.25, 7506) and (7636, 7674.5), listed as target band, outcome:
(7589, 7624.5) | -0.5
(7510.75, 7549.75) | 0.0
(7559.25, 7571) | 0.0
